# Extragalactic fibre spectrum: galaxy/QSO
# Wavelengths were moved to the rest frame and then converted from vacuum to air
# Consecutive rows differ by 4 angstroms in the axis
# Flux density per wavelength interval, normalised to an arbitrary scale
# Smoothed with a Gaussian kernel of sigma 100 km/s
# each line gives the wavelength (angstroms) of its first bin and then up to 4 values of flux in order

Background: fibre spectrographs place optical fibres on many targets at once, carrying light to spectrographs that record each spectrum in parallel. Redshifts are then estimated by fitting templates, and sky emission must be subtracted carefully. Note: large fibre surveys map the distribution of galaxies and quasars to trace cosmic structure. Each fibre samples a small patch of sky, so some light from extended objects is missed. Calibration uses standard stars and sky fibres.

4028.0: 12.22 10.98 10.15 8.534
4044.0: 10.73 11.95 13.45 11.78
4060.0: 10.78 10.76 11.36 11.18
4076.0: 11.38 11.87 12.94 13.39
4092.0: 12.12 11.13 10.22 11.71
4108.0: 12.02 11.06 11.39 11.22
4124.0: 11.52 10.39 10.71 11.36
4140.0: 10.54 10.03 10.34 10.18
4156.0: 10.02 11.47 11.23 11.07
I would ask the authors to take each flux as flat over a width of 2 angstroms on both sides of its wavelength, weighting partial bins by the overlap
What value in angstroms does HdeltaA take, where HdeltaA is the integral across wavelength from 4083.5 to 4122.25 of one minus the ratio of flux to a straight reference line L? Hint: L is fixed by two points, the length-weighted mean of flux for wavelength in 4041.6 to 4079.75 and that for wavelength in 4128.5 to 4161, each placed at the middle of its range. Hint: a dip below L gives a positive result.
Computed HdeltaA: -2.3 angstroms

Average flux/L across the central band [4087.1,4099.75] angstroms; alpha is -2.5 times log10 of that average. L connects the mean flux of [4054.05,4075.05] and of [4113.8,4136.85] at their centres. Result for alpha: -0.07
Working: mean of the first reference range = 11.2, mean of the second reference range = 11.1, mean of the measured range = 11.8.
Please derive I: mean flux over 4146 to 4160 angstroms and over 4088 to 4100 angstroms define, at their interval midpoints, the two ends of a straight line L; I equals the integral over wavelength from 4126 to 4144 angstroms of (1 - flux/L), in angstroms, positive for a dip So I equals 0.2 angstroms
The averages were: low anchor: 11.7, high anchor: 10.4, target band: 10.7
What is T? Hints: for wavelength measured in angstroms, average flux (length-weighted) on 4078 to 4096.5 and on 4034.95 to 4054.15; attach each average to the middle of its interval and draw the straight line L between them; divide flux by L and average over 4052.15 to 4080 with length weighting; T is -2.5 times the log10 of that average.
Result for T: 0.03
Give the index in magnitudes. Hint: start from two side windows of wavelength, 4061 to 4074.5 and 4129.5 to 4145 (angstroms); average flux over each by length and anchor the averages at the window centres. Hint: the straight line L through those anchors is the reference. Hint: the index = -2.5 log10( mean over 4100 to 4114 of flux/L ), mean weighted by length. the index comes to -0.05 mag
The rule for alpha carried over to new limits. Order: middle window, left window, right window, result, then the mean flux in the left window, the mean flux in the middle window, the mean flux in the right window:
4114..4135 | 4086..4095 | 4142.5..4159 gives 0.02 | 12.6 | 11.1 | 10.2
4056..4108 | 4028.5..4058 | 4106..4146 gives -0.05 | 11.1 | 11.6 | 11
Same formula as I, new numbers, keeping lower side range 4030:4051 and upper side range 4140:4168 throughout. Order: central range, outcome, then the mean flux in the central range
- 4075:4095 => -3.3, 12.3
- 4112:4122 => -0.6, 11.3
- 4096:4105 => -0.3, 10.9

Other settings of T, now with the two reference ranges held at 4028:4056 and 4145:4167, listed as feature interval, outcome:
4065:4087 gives -0.08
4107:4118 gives -0.06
